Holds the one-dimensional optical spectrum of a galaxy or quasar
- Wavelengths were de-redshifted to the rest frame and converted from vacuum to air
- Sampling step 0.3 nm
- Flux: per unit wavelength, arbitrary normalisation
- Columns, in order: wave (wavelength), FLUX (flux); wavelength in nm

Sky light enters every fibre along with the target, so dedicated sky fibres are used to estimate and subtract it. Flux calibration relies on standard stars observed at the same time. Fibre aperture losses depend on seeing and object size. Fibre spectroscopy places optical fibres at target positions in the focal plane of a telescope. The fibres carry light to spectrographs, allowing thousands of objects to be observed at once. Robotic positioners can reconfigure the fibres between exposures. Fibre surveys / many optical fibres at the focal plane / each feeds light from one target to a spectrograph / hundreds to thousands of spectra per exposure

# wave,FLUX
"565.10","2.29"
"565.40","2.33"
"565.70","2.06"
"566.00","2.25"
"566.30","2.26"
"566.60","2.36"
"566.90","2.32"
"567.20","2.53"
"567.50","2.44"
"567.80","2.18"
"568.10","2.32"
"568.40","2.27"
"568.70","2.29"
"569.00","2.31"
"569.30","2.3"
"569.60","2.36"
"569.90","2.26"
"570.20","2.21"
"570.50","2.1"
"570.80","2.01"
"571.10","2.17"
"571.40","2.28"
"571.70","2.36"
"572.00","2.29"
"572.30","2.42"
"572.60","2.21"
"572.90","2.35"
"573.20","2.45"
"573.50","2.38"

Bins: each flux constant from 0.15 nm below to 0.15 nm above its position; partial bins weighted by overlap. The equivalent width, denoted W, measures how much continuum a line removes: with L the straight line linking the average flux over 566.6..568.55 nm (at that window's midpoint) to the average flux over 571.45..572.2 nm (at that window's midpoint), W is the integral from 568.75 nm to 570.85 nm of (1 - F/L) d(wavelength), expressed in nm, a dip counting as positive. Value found 0.09 nm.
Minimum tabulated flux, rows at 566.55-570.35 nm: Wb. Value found 2.18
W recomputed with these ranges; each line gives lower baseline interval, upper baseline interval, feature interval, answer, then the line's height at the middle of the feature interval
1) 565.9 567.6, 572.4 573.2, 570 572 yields 0.12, 2.33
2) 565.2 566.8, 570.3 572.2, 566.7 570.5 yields -0.13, 2.23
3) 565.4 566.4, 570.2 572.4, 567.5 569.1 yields -0.05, 2.22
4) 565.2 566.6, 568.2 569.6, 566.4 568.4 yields -0.07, 2.27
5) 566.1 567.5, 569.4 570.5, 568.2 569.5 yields 0.00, 2.29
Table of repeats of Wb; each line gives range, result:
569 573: 2.01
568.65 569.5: 2.29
